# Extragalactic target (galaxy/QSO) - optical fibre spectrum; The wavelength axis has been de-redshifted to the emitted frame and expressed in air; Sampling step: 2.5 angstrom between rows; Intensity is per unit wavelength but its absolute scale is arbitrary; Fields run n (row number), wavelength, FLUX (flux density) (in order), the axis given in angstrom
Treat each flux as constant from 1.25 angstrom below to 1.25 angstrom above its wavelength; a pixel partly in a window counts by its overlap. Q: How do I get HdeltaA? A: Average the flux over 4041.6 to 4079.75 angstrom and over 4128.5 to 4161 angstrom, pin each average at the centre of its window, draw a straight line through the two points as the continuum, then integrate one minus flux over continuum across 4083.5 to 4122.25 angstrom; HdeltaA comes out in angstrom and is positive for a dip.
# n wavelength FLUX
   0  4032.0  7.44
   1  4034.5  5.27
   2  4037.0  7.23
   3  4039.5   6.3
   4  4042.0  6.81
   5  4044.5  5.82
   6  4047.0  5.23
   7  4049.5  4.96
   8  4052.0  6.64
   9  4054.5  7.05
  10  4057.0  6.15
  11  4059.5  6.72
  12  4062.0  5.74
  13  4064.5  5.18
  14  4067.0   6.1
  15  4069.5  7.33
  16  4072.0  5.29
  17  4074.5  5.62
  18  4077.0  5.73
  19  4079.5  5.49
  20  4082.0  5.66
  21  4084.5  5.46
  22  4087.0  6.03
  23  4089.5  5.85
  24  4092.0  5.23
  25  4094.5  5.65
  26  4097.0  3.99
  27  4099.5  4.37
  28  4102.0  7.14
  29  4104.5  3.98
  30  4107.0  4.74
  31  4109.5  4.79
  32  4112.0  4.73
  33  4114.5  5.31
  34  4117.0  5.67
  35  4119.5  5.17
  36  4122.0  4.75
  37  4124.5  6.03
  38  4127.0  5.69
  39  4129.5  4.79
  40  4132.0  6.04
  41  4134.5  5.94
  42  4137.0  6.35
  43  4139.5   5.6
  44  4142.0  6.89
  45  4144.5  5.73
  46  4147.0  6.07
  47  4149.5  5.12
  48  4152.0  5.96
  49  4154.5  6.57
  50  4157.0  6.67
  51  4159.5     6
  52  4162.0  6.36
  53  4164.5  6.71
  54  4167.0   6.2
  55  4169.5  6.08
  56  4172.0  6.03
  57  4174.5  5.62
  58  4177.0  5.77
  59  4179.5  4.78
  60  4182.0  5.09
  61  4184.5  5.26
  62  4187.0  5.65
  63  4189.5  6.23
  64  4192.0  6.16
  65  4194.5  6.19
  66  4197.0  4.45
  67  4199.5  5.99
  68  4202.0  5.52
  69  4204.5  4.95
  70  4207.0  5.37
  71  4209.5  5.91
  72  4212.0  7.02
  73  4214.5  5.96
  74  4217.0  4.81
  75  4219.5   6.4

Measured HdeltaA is 5.2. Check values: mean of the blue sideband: 5.99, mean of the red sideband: 5.99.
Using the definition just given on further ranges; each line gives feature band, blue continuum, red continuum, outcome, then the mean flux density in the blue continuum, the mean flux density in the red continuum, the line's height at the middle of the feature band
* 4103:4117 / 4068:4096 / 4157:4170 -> 2.6 angstrom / 5.75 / 6.32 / 5.94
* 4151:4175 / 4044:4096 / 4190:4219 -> -2.1 angstrom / 5.85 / 5.7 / 5.74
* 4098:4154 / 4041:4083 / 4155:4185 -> 4.1 angstrom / 5.97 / 5.91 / 5.94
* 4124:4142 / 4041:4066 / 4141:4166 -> 0.9 angstrom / 6.02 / 6.2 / 6.16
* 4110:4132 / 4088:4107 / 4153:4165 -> 1.4 angstrom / 5.16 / 6.44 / 5.64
